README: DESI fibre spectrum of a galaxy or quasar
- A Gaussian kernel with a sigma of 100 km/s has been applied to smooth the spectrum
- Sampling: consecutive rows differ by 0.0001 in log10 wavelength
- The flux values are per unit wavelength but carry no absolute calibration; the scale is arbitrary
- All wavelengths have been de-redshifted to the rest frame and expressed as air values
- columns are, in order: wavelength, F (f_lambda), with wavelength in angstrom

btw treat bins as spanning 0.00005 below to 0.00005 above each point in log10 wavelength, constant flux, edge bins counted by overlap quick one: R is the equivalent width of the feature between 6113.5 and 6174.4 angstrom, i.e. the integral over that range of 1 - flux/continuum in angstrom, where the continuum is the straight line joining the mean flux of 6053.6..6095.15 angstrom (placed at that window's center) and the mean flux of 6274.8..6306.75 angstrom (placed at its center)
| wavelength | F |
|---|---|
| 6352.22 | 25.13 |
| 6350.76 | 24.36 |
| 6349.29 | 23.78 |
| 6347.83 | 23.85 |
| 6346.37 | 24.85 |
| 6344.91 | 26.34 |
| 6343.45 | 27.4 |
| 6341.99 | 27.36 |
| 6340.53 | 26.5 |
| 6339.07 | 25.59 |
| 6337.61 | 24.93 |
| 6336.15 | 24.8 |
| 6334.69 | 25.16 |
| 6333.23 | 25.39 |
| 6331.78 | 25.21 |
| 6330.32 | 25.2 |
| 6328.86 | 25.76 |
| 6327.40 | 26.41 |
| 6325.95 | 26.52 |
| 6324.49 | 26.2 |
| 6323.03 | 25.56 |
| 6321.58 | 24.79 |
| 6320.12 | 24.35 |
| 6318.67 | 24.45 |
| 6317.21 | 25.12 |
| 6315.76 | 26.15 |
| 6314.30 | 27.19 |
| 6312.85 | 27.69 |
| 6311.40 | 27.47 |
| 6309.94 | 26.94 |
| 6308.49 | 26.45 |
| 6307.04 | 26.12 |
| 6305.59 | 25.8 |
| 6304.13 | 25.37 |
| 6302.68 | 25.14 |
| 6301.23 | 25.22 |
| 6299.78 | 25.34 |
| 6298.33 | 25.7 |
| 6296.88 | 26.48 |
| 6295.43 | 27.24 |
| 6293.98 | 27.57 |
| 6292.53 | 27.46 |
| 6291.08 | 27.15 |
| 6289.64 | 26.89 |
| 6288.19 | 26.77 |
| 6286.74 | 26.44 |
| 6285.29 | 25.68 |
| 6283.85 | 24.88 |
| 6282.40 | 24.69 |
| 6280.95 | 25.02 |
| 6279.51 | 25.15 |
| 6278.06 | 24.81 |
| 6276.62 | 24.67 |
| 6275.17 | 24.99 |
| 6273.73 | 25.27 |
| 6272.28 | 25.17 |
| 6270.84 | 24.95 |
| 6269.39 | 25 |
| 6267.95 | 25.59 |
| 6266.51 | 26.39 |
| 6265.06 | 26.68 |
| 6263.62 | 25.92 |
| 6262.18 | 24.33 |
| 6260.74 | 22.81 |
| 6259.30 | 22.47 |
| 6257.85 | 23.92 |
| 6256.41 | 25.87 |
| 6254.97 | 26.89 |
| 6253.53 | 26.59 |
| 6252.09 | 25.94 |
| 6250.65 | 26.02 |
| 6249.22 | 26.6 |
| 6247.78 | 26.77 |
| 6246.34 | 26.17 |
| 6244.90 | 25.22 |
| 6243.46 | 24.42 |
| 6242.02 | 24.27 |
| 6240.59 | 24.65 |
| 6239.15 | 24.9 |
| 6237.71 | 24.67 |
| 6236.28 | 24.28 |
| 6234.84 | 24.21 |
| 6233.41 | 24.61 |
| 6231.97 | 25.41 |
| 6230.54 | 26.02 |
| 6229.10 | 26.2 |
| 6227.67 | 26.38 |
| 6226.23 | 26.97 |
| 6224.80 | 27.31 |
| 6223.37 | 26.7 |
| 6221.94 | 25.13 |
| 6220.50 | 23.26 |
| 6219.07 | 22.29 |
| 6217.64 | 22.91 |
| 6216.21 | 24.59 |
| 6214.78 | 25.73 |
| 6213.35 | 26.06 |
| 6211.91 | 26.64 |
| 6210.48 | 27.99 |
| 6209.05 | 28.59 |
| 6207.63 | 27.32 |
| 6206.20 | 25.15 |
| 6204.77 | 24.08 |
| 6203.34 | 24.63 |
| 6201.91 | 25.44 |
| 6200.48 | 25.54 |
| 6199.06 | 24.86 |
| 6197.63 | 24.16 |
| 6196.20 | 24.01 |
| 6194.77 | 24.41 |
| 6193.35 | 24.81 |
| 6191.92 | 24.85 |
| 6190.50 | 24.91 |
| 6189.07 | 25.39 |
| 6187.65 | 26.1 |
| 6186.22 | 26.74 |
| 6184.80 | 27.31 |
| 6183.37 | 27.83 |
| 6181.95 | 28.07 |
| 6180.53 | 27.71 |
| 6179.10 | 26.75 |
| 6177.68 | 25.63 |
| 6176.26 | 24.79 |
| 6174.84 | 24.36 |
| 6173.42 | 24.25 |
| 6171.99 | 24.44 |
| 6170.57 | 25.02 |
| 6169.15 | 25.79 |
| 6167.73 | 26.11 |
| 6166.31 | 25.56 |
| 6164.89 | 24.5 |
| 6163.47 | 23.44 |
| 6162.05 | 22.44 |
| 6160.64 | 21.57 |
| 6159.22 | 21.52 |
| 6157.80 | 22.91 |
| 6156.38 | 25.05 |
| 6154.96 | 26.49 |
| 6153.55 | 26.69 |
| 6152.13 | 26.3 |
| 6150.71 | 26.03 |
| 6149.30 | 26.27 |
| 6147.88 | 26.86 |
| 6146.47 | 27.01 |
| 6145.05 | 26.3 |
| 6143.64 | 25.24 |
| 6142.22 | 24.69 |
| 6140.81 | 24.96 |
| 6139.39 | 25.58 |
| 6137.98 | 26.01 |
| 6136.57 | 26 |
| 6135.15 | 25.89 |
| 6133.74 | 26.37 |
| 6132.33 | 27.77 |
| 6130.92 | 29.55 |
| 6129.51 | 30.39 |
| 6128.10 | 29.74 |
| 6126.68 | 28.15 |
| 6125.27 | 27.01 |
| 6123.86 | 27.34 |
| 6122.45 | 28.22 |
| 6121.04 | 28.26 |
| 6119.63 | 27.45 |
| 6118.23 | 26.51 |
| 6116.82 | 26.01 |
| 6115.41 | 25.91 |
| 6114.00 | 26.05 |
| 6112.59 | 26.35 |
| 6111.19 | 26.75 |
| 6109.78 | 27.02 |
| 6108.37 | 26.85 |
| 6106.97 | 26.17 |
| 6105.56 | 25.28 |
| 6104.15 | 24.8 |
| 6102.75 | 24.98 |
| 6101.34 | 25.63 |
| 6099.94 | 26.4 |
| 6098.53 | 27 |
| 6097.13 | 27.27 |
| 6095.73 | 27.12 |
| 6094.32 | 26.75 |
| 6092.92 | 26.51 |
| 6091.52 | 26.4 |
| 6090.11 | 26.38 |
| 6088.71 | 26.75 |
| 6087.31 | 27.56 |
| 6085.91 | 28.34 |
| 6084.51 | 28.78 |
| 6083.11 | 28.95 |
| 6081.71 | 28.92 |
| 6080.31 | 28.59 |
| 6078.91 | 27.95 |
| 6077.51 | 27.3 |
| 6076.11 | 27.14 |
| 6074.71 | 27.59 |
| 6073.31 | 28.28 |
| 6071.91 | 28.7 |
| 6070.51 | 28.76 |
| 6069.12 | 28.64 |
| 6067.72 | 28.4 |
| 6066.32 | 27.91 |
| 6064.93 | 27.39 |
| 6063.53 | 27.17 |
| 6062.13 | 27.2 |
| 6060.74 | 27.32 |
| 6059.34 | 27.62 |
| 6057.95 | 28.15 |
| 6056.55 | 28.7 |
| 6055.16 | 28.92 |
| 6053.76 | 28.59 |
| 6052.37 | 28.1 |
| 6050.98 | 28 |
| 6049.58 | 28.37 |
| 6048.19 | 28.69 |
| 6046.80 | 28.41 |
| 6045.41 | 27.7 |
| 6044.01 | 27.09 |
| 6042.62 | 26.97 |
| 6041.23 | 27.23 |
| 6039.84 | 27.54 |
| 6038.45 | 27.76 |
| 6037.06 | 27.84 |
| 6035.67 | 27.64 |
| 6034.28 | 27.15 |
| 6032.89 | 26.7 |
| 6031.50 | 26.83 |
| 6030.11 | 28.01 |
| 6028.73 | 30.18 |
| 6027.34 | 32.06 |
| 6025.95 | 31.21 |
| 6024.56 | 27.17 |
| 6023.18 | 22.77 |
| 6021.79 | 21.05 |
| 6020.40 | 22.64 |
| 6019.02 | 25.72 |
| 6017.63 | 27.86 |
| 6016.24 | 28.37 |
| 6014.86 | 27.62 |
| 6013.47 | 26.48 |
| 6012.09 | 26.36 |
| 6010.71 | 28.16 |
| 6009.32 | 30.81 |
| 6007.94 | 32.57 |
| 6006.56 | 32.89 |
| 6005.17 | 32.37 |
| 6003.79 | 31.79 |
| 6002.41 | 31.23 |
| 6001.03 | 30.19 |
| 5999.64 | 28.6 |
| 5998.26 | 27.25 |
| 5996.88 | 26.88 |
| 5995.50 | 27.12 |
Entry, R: 2.7 angstrom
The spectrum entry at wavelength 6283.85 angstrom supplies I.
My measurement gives 24.88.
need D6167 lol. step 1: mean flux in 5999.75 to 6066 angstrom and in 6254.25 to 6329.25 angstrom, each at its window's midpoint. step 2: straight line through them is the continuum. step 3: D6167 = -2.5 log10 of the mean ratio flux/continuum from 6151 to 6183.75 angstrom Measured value 0.07 mag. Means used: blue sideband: 28.1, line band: 25.1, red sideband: 25.7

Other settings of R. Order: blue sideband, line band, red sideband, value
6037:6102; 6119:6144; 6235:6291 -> -0.2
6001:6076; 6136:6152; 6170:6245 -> 0.3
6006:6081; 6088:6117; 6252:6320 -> 1.1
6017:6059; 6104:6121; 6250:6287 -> 0.2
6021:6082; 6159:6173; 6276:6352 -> 1.4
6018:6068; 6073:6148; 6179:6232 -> -0.6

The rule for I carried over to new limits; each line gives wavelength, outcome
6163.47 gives 23.44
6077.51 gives 27.3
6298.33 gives 25.7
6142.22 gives 24.69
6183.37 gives 27.83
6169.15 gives 25.79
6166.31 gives 25.56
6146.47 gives 27.01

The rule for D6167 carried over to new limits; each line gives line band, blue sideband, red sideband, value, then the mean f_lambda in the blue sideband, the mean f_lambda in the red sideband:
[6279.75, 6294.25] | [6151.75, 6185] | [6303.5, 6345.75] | -0.02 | 25.1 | 25.9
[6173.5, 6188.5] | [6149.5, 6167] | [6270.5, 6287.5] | -0.08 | 24.4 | 25.2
